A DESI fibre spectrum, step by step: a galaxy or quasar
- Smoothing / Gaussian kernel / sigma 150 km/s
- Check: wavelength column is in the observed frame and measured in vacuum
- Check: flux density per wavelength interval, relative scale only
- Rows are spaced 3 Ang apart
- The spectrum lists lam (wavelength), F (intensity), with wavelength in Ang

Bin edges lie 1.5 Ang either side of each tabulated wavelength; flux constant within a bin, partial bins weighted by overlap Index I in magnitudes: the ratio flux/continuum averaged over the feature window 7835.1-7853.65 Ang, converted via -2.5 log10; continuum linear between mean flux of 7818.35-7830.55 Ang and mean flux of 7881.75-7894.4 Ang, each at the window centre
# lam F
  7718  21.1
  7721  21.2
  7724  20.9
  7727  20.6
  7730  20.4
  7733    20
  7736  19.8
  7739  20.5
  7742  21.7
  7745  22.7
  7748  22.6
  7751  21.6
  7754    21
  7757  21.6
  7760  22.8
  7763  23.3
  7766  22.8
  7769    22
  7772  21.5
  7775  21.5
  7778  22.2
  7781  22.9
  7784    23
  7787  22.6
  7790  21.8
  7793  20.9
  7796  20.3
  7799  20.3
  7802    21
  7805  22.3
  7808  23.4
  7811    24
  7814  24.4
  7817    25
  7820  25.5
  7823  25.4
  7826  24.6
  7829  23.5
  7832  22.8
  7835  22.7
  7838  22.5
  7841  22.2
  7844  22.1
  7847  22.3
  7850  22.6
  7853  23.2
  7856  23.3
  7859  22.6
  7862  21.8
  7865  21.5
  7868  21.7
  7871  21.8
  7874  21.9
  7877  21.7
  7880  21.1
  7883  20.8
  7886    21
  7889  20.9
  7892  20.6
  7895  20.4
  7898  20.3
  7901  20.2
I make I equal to 0.05 mag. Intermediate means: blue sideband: 24.7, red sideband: 20.8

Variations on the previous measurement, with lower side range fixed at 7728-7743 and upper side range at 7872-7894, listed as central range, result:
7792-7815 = -0.065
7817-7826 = -0.207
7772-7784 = -0.079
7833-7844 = -0.075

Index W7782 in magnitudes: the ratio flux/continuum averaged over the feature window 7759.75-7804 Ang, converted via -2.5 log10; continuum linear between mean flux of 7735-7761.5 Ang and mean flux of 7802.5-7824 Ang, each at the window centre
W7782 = 0.047 mag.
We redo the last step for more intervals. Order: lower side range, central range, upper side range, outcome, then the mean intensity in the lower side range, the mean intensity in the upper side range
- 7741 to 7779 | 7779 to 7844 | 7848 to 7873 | -0.03 mag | 22.1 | 22.3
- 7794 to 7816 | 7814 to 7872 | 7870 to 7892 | -0.06 mag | 22.3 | 21.3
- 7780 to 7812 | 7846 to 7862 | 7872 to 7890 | -0.06 mag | 22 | 21.3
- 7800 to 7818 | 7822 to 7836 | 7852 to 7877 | -0.04 mag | 23.2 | 22.2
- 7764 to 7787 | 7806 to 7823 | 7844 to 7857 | -0.09 mag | 22.3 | 22.7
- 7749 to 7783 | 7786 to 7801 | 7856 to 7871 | 0.05 mag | 22.1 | 22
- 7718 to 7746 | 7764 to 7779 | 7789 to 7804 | -0.06 mag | 20.8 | 20.9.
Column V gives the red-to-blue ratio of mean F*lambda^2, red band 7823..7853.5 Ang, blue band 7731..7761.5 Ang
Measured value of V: 1.10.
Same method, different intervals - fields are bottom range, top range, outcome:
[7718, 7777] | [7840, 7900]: 1.04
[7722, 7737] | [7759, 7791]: 1.11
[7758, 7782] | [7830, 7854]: 1.03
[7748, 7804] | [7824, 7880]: 1.05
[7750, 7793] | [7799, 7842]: 1.07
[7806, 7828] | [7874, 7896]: 0.87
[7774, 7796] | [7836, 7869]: 1.03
